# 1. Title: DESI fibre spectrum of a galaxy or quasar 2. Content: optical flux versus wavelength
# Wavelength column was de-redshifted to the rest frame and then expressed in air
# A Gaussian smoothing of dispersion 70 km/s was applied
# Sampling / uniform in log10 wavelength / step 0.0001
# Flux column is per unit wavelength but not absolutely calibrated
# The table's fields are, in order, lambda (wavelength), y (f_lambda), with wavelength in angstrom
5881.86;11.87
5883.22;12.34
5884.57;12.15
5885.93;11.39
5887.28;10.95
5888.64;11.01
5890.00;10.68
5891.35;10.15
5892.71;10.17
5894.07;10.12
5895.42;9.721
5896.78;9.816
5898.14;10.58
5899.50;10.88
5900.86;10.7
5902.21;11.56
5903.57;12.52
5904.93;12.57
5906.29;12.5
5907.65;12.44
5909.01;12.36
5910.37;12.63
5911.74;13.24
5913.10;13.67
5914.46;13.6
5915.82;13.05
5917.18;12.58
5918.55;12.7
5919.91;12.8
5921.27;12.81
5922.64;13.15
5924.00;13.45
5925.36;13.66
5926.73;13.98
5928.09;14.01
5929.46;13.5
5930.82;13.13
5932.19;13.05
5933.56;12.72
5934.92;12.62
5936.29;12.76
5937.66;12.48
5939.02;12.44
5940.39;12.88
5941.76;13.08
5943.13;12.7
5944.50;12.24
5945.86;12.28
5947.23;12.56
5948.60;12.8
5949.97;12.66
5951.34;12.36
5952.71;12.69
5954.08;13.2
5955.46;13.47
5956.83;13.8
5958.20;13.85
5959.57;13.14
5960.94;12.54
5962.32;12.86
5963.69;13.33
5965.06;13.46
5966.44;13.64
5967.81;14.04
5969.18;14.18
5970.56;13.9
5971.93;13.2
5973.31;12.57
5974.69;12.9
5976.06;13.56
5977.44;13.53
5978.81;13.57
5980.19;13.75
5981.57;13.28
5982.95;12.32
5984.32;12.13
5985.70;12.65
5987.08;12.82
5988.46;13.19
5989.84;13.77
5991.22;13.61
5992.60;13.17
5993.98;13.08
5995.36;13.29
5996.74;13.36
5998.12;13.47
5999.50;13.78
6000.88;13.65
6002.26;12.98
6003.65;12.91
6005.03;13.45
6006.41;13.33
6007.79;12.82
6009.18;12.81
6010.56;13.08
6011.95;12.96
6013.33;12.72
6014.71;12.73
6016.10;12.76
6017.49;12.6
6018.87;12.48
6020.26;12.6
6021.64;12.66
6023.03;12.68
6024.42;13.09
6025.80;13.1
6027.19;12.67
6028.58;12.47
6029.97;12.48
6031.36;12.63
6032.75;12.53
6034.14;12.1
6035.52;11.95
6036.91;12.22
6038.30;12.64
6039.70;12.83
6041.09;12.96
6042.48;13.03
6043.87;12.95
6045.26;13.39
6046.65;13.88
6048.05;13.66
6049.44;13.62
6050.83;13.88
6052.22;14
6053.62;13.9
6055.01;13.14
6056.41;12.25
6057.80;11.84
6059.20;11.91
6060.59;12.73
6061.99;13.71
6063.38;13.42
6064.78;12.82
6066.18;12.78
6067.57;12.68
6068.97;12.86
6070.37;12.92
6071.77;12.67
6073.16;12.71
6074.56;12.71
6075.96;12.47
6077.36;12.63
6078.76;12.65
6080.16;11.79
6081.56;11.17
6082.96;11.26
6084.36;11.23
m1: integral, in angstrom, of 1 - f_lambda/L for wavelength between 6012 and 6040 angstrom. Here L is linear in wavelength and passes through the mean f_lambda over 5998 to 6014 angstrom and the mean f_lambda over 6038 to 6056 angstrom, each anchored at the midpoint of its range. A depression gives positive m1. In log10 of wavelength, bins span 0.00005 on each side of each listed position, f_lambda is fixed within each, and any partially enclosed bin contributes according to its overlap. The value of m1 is 1.4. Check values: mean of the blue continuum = 13.2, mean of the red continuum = 13.4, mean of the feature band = 12.6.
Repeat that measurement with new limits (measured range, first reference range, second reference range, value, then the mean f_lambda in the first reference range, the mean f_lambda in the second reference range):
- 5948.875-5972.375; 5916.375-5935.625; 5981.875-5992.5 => -0.48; 13.2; 13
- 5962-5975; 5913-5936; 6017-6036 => -0.51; 13.2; 12.6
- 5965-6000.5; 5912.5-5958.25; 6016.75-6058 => -1.00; 13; 12.9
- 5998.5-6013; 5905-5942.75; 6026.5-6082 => -0.34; 13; 12.8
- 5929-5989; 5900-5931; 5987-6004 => 0.41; 12.9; 13.3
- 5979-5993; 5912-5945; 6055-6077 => -0.19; 13.1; 12.7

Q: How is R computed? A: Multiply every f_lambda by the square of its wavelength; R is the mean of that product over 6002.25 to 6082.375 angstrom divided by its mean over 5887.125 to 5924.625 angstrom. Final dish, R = 1.1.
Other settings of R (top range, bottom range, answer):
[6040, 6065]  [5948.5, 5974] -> 1.02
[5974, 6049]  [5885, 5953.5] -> 1.09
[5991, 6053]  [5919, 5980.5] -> 1.01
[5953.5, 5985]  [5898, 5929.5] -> 1.07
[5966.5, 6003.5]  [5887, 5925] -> 1.15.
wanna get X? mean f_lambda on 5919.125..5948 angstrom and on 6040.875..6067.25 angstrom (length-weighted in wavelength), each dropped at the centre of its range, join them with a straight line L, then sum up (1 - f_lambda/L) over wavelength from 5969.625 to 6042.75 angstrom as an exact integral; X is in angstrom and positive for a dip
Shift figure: 0.6 angstrom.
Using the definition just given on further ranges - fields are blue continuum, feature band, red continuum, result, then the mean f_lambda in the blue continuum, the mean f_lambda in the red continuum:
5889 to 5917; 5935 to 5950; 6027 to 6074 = -0.8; 11.7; 12.9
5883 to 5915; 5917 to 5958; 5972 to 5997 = -2.4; 11.6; 13.1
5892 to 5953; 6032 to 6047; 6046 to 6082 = 0.1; 12.4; 12.9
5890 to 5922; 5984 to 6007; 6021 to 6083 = -1.5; 11.9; 12.8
